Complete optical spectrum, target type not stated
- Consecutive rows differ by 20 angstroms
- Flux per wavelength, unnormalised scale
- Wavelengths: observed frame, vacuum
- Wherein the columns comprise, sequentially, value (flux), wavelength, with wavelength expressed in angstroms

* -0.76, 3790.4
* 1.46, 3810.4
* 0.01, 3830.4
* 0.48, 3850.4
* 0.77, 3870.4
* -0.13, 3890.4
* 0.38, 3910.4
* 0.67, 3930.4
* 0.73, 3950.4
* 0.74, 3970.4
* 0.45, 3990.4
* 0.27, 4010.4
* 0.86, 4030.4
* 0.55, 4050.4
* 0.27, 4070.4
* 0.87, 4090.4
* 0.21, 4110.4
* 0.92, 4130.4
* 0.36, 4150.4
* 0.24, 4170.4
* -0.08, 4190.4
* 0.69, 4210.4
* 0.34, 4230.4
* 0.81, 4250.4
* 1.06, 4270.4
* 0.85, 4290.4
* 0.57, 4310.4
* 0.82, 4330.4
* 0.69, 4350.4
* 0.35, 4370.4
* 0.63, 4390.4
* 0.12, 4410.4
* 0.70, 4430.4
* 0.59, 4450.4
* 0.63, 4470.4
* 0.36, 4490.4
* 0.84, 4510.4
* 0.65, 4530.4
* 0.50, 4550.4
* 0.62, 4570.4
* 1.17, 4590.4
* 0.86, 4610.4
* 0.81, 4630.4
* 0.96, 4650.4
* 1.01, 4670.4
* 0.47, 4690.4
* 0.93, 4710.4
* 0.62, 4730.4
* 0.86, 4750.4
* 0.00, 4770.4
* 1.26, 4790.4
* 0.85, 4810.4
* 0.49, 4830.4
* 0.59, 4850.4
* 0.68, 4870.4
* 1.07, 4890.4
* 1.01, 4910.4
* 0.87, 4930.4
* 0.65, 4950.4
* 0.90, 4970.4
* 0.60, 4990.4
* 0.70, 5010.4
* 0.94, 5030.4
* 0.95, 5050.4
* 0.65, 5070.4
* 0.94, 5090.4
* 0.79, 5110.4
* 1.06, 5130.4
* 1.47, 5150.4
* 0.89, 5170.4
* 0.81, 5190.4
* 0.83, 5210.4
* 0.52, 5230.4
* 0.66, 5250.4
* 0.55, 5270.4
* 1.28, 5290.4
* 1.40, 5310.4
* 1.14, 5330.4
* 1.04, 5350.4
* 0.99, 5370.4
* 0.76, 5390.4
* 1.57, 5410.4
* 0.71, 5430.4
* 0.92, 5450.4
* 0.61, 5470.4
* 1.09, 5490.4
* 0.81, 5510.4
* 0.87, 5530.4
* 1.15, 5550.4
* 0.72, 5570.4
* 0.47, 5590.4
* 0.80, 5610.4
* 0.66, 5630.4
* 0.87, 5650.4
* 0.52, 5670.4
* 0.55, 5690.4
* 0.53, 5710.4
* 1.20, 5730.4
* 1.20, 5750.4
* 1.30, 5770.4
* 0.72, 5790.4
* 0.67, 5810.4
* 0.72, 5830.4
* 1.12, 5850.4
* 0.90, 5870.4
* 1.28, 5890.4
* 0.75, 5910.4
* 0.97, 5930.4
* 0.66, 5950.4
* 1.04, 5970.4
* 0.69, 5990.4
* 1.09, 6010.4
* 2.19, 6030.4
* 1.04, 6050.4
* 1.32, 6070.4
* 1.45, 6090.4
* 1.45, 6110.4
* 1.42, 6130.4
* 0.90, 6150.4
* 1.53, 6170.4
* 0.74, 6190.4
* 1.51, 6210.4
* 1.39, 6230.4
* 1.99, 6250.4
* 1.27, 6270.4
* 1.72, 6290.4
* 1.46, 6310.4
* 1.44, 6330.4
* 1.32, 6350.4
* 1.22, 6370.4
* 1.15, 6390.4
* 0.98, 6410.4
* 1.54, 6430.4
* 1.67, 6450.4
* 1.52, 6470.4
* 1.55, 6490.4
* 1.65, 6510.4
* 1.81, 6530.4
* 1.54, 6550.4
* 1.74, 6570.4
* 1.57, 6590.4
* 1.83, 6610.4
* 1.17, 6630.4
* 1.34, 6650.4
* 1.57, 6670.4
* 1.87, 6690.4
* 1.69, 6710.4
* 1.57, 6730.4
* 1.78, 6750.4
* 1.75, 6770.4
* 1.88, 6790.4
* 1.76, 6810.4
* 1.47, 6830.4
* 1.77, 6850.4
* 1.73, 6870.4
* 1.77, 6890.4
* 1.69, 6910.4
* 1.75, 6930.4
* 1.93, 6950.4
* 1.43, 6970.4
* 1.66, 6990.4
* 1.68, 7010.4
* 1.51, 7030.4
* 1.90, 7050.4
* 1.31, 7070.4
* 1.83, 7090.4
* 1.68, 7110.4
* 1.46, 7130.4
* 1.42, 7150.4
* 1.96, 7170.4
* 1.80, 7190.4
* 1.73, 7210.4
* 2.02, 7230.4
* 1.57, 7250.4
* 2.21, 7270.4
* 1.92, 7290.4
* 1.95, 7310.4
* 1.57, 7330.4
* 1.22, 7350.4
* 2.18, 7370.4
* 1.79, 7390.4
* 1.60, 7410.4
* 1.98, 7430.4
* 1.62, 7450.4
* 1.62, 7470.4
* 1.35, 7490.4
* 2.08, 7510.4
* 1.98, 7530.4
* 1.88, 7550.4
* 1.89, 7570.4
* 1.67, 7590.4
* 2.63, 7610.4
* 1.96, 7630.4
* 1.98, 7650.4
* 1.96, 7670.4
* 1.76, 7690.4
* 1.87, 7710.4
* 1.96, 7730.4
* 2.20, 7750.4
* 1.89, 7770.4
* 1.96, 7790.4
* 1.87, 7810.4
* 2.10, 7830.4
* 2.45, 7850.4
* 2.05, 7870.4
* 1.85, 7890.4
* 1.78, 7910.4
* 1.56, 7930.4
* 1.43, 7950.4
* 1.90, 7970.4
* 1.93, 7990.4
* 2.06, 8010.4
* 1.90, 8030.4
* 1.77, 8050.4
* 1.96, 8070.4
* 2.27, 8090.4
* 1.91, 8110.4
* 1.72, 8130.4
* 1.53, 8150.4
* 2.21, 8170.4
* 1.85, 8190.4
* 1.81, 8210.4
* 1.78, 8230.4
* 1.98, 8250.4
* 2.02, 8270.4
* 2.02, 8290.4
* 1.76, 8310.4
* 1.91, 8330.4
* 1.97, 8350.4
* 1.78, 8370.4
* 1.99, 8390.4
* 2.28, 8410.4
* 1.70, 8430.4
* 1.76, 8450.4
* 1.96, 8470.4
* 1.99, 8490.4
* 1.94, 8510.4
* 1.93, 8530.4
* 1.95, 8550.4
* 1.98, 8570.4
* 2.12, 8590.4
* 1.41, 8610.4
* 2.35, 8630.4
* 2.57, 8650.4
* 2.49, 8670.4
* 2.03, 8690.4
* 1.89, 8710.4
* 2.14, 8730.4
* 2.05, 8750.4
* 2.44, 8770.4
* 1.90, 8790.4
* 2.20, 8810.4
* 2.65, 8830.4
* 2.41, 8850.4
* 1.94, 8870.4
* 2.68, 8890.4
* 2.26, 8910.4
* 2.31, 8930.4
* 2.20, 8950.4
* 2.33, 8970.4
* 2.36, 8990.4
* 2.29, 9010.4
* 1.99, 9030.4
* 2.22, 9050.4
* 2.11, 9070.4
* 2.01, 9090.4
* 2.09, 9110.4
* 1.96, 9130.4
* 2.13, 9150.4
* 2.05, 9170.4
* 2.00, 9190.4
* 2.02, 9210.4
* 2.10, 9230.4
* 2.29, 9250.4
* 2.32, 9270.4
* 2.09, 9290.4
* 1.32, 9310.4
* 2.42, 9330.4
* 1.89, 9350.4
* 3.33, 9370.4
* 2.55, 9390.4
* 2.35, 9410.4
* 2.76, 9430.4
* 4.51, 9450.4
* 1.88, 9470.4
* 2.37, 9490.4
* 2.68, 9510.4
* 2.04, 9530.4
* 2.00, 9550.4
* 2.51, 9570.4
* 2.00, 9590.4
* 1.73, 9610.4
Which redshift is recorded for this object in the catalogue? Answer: 0.62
